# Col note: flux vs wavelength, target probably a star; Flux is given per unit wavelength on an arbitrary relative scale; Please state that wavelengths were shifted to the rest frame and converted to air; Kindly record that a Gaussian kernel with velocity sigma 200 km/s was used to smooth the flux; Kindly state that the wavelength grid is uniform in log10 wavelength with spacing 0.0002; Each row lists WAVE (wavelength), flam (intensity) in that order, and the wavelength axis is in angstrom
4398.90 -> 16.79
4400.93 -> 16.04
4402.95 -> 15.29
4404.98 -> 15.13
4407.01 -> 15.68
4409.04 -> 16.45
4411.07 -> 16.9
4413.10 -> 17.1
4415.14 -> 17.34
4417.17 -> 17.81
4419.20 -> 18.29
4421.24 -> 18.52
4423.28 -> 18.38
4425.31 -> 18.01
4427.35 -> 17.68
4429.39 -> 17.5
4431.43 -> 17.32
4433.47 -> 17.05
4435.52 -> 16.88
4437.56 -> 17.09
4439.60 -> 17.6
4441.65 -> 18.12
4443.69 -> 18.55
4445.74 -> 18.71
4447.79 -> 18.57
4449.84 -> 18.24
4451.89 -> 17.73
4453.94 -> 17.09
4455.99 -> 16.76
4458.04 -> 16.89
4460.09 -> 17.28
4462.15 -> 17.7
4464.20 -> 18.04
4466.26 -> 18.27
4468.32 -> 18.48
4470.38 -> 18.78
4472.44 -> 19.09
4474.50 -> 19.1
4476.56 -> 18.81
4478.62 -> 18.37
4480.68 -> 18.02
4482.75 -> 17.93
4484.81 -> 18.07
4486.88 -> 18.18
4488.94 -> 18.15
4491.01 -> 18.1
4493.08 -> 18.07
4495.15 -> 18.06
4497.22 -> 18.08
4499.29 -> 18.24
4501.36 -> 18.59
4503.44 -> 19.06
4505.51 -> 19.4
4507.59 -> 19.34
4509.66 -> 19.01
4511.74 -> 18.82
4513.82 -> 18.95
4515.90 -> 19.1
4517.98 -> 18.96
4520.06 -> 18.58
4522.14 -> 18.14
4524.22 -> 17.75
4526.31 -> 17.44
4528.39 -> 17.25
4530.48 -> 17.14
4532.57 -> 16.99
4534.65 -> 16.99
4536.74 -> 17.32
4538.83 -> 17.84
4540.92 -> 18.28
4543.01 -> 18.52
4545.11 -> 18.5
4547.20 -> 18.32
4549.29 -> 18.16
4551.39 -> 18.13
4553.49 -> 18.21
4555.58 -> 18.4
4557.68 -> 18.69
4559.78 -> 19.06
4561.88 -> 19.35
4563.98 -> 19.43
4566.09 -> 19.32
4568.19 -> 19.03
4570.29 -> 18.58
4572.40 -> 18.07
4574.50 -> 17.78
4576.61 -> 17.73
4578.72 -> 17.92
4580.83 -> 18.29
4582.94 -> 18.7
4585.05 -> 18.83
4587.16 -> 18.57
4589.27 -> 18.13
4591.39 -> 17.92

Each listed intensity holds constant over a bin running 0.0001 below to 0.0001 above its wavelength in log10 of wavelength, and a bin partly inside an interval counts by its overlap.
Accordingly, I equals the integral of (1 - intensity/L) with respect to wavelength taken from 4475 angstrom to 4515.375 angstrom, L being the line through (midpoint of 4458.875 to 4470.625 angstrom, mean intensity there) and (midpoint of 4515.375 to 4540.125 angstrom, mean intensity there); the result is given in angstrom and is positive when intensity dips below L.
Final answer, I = -1.36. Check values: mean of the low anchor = 18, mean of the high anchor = 17.8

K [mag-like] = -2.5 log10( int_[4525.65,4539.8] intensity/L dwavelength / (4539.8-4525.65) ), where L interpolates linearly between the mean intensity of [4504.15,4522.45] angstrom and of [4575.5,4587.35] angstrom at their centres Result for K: 0.09 mag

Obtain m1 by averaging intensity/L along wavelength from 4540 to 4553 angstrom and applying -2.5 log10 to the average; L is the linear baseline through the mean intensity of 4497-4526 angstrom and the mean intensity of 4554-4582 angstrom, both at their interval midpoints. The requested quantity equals 0.02 mag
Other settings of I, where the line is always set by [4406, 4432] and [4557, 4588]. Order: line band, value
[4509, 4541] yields 0.4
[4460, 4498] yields -0.7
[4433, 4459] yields 0.0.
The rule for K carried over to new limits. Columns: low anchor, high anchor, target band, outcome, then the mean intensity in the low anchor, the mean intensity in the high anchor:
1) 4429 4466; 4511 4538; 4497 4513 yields -0.059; 17.6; 17.9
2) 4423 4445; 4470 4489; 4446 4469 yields 0.019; 17.6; 18.5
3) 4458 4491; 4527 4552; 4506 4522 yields -0.057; 18.2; 17.8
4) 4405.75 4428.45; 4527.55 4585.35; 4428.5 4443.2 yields 0.009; 17.4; 18.2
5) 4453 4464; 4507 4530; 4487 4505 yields -0.021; 17.2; 18.4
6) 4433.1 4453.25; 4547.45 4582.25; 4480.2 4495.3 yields 0.002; 17.9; 18.5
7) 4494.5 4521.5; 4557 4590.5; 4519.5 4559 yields 0.045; 18.8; 18.6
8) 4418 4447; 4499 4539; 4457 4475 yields -0.009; 17.8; 18.3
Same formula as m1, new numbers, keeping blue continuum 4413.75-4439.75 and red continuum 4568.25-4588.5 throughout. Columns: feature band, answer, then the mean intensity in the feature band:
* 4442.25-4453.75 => -0.03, 18.3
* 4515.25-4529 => -0.01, 18.2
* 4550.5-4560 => -0.01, 18.5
